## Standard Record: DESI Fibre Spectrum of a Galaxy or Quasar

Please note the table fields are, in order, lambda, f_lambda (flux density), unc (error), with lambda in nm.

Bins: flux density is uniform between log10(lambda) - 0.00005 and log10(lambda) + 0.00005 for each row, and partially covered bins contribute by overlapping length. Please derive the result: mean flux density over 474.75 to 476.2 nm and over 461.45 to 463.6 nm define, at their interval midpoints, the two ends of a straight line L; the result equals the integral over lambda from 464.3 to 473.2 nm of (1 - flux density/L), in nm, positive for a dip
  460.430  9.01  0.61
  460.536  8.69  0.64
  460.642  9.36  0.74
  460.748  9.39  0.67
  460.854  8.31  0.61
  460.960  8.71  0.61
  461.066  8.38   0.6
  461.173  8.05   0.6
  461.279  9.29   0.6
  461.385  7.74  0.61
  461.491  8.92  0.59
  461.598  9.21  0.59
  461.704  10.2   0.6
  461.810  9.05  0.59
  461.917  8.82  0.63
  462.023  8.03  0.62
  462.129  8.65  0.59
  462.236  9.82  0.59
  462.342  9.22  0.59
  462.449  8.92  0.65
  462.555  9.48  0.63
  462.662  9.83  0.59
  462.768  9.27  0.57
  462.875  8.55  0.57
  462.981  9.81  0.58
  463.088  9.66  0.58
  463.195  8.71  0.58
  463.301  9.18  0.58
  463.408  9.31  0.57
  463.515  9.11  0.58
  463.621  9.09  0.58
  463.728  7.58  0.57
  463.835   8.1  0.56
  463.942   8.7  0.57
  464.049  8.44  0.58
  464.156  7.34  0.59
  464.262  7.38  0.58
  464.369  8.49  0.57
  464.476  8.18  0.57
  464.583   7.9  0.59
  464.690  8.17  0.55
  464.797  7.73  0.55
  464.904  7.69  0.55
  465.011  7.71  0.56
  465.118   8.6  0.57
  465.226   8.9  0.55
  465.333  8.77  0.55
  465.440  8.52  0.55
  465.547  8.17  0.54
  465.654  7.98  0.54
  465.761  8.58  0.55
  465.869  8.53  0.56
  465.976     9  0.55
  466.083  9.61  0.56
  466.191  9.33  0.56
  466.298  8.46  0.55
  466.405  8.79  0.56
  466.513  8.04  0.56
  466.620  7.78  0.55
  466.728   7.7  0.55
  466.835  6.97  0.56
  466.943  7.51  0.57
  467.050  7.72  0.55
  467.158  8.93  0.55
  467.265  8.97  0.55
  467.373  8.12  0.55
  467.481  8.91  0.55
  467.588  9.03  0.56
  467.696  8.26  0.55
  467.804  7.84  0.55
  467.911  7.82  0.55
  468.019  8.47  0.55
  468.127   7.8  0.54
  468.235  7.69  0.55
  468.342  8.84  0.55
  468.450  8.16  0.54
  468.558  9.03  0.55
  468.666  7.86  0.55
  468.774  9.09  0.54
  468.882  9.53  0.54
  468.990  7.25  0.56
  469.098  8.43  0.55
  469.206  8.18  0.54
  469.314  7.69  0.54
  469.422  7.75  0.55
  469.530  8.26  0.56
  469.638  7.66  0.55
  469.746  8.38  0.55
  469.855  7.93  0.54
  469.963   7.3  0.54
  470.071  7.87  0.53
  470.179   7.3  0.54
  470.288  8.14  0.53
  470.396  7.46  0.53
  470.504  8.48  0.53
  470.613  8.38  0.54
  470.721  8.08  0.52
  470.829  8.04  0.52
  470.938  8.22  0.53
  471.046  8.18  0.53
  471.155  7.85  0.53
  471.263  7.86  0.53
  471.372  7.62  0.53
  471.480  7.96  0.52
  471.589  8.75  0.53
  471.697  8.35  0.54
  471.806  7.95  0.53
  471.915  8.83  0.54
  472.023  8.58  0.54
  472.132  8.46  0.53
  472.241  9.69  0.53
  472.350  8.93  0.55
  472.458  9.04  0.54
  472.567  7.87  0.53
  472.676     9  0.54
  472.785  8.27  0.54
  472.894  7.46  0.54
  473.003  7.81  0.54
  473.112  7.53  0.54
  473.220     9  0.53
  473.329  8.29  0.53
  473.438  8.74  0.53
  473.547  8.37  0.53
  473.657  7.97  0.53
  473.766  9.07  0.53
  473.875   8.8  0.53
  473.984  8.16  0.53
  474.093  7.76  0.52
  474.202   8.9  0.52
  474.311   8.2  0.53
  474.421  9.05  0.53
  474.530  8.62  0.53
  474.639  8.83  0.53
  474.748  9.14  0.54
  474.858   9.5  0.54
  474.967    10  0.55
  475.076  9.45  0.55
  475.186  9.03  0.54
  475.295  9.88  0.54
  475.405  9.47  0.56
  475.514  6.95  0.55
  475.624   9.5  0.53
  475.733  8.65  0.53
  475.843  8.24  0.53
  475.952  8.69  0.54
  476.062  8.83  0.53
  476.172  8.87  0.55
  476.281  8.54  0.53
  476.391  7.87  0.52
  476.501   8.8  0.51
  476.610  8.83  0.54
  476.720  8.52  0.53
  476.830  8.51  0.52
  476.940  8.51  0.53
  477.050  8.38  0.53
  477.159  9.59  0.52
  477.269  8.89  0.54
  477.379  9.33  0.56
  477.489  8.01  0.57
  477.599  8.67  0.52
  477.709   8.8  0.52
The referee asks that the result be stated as 0.84 nm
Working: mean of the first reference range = 9.19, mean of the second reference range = 9.01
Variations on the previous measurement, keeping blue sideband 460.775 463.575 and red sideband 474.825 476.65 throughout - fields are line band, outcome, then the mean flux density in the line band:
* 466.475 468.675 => 0.19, 8.17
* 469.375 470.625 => 0.15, 7.89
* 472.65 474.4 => 0.11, 8.33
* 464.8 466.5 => 0.08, 8.54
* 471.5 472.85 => 0.05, 8.61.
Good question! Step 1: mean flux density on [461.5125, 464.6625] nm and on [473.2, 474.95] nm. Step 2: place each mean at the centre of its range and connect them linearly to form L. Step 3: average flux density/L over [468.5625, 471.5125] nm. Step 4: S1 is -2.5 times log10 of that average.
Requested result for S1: 0.088 mag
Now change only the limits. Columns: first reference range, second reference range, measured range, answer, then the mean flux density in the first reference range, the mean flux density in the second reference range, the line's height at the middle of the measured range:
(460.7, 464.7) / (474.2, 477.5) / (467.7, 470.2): 0.09 mag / 8.77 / 8.83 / 8.8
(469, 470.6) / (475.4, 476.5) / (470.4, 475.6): -0.04 mag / 7.91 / 8.53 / 8.23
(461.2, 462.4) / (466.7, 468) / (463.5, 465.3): 0.06 mag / 8.97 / 8.17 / 8.6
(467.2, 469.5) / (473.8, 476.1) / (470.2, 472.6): 0.03 mag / 8.32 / 8.84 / 8.56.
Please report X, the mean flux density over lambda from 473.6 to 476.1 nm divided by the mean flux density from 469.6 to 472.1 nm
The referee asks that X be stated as 1.09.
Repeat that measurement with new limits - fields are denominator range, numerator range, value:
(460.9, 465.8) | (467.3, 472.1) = 0.94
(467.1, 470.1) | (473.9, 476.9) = 1.06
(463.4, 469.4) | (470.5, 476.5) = 1.03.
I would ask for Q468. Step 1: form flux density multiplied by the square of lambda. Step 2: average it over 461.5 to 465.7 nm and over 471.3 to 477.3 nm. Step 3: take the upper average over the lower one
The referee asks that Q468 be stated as 1.04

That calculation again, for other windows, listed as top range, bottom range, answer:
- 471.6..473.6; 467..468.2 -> 1.04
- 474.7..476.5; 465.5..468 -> 1.11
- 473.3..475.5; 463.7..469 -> 1.10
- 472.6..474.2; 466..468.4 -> 1.03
